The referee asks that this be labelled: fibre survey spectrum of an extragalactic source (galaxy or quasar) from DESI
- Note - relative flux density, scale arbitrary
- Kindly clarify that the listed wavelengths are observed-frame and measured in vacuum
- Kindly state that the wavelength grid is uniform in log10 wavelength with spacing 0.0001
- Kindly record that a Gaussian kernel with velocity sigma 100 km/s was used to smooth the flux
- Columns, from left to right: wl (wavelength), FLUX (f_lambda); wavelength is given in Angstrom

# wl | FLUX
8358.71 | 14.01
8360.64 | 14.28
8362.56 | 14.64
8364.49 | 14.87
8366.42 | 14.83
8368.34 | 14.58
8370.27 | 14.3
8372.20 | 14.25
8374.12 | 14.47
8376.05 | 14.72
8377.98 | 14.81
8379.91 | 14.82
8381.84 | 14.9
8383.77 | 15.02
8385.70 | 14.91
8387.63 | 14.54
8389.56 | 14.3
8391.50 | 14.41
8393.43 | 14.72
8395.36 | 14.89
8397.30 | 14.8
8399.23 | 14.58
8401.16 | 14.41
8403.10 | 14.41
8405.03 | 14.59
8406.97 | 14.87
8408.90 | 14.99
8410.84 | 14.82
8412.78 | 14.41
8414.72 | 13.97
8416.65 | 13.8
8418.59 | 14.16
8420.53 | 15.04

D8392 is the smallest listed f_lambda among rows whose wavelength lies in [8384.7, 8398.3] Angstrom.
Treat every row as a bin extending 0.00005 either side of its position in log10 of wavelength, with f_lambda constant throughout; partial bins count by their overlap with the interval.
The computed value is 14.3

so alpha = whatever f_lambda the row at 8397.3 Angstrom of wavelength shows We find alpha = 14.8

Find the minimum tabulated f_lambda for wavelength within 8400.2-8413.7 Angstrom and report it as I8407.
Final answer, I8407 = 14.41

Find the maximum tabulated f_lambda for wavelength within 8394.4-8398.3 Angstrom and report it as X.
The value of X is 14.89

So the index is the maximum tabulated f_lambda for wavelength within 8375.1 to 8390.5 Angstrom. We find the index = 15.02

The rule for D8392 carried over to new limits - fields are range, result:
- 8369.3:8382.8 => 14.25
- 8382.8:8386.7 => 14.91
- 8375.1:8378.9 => 14.72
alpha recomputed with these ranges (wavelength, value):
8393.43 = 14.72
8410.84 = 14.82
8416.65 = 13.8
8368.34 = 14.58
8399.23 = 14.58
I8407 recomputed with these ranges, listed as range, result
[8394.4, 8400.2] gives 14.58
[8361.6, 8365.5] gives 14.64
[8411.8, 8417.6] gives 13.8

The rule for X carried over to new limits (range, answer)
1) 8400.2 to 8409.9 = 14.99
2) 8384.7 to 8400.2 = 14.91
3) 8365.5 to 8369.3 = 14.83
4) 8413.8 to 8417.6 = 13.97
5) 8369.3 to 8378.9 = 14.81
